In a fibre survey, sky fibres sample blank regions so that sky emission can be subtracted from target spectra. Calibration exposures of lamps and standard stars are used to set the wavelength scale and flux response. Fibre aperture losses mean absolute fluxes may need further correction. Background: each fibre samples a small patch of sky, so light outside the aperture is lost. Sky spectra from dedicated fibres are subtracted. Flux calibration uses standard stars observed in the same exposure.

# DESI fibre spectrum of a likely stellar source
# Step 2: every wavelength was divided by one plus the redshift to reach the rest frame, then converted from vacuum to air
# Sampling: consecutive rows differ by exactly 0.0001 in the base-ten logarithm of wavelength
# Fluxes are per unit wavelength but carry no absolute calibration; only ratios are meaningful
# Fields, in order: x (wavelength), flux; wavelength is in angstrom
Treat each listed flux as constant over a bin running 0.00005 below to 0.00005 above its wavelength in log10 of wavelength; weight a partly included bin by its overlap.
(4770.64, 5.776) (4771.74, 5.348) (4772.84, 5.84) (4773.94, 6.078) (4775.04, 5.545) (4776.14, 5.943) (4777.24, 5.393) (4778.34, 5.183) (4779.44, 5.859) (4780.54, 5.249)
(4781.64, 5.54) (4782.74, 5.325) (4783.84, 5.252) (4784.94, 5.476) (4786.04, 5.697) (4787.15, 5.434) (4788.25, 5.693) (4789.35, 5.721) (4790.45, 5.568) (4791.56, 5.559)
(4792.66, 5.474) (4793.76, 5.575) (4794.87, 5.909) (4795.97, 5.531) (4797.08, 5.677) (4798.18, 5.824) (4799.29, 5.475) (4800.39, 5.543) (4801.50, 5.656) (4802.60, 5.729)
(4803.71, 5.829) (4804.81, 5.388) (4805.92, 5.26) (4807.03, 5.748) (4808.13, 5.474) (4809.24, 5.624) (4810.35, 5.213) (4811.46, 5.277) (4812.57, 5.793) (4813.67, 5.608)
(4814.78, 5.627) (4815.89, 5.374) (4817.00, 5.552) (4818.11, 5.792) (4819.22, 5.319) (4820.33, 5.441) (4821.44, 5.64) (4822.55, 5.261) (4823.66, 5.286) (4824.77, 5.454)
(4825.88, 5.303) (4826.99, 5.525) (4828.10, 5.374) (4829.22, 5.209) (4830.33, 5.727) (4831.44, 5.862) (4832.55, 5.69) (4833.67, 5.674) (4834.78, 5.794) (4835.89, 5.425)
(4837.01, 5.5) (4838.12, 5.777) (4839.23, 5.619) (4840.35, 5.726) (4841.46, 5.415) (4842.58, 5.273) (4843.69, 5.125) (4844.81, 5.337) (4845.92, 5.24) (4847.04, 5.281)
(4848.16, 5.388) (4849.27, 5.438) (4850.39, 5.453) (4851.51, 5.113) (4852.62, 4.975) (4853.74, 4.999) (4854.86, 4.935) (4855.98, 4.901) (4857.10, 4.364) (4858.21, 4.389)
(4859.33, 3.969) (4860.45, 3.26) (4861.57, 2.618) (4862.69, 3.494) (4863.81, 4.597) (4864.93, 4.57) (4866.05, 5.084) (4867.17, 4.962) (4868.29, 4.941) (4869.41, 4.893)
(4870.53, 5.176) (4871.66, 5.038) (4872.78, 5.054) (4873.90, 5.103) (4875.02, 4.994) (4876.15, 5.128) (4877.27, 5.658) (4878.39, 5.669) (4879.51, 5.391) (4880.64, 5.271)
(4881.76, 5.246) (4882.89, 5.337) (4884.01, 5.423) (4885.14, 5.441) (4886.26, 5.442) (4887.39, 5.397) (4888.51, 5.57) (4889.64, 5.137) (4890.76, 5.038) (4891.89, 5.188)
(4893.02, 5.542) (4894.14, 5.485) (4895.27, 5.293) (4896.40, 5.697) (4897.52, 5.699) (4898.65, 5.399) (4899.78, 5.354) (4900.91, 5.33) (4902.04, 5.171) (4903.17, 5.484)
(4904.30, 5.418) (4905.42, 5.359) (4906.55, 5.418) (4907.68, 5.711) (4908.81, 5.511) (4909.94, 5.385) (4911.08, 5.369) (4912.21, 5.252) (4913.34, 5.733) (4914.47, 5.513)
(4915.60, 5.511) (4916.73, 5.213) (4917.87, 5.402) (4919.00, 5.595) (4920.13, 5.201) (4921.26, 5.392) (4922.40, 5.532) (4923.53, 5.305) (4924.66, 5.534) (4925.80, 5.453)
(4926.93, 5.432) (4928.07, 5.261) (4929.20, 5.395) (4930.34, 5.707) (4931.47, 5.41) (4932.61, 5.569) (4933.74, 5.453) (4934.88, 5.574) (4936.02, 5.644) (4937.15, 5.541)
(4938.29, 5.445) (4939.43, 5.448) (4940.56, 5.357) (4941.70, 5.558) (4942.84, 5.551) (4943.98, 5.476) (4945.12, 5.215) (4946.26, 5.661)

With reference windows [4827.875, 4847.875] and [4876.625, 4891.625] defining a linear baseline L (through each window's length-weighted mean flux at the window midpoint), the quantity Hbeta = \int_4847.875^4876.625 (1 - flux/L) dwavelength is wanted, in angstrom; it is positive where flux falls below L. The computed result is 3.8 angstrom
